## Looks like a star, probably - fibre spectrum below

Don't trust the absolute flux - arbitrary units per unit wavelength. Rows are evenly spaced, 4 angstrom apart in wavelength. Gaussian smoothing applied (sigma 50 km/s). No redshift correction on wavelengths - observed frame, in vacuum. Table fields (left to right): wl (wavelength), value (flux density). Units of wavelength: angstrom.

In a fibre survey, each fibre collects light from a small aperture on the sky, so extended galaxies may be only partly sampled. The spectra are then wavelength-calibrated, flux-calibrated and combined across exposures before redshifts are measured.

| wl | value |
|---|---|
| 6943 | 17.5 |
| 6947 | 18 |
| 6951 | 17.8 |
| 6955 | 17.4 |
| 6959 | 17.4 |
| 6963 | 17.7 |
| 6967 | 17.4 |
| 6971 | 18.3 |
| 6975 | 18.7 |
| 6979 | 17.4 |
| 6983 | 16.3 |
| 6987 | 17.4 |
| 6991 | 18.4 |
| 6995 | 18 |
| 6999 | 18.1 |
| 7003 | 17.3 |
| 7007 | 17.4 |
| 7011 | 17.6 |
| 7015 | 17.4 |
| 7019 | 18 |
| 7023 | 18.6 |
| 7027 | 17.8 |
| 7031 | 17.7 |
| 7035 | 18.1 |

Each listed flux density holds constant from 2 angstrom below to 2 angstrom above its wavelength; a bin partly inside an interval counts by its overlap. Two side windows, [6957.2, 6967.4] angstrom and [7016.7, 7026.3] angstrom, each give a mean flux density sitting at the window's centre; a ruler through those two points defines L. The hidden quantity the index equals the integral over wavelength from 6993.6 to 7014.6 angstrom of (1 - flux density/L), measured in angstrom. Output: 0.4 angstrom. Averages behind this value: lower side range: 17.5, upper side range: 18.2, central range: 17.6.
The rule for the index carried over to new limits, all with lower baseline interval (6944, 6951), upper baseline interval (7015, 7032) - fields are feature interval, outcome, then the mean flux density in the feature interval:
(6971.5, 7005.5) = 0.4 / 17.7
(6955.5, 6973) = 0.2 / 17.7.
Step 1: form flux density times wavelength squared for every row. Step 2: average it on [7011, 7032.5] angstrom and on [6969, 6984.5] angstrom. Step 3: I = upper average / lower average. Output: 1.02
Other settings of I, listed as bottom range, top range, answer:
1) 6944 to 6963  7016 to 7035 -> 1.04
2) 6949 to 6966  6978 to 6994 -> 1.00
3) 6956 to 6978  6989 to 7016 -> 1.00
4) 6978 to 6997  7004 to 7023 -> 1.02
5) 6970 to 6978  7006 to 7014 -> 0.96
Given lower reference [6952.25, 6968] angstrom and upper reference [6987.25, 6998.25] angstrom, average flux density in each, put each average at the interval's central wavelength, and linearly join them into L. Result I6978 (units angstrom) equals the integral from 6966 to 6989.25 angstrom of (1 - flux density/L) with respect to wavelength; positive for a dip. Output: 0.3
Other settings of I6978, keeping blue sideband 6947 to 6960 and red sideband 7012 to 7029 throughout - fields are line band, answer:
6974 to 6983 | 0.1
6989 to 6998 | -0.2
